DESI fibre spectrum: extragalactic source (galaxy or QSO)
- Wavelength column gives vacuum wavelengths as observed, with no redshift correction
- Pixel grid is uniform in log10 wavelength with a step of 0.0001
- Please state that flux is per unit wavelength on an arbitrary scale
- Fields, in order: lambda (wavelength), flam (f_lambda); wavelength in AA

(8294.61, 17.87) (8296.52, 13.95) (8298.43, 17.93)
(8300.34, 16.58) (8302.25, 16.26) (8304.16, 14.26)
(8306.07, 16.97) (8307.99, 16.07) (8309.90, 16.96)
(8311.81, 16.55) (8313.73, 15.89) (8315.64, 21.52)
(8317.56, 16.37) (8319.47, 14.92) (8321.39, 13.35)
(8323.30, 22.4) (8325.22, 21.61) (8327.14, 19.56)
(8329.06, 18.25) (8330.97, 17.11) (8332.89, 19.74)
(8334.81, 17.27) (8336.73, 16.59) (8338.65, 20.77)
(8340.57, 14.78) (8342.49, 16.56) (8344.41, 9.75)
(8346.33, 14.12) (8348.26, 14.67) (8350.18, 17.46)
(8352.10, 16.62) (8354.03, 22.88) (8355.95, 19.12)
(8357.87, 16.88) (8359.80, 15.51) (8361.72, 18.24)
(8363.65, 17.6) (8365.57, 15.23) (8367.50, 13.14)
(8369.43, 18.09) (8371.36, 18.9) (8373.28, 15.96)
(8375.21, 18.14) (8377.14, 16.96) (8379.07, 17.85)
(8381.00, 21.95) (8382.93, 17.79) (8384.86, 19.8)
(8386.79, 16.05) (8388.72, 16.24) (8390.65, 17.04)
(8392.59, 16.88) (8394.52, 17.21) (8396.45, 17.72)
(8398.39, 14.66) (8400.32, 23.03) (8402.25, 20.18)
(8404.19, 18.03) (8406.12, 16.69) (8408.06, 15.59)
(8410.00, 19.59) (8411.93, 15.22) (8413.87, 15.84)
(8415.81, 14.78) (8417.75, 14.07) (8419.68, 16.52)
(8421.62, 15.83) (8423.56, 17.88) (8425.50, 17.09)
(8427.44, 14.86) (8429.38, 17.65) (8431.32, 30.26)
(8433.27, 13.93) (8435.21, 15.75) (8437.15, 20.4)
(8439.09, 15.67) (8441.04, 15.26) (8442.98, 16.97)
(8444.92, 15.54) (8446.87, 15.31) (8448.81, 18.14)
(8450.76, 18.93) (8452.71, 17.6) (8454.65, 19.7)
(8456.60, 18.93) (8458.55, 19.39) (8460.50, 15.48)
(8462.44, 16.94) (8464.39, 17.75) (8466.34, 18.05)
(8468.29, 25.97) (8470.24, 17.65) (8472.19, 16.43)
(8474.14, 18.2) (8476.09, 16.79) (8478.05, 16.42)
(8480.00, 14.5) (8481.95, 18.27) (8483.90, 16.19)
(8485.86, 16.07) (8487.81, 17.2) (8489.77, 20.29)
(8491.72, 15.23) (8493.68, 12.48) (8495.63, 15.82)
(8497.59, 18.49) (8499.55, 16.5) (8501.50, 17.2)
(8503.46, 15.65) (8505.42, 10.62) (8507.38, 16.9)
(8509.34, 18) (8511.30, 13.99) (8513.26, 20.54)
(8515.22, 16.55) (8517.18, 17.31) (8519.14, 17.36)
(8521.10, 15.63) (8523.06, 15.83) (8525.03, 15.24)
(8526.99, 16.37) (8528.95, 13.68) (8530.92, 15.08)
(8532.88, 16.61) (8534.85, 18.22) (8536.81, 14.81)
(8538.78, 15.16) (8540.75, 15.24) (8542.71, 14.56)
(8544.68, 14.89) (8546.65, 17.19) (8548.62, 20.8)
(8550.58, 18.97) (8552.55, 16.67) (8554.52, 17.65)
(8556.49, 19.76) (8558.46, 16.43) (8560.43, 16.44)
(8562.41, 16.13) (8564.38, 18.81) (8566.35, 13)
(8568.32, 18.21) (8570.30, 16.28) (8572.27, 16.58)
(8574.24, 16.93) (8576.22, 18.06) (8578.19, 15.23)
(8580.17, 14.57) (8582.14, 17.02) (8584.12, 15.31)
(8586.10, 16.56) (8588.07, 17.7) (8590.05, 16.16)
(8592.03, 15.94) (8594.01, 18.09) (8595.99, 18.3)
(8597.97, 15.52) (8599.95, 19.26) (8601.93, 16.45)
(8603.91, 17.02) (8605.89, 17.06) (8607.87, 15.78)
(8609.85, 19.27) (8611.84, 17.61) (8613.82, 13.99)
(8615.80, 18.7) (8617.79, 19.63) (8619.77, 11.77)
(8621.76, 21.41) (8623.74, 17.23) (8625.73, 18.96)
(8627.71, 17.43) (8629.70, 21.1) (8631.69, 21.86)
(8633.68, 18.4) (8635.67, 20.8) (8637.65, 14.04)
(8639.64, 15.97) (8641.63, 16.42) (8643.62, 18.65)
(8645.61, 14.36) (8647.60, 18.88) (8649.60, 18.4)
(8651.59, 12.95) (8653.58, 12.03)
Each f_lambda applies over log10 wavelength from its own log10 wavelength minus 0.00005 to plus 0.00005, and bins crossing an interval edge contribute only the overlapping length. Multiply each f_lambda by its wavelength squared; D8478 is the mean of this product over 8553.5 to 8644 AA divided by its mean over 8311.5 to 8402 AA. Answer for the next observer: 1.05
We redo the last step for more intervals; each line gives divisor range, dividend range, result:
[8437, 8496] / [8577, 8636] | 1.04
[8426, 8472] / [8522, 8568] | 0.93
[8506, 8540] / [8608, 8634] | 1.15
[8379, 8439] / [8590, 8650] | 1.05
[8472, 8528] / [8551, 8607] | 1.05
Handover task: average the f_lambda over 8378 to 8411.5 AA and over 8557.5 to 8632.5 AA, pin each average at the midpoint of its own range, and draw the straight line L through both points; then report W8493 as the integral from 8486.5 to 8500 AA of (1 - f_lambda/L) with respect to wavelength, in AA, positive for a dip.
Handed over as 0.8 AA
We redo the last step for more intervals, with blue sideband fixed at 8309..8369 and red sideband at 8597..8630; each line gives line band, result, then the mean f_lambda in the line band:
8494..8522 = 1.6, 16.4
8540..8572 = 0.8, 16.9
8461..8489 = -0.4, 17.6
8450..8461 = -0.7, 18.4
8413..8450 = 0.7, 16.9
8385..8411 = -0.7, 17.7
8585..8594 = 0.4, 16.7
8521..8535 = 1.3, 15.7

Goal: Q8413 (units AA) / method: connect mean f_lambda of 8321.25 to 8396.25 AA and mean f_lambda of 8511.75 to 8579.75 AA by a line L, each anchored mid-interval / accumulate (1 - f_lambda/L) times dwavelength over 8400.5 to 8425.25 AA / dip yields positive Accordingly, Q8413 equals 0.4 AA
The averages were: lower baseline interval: 17.4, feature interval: 16.9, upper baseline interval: 16.6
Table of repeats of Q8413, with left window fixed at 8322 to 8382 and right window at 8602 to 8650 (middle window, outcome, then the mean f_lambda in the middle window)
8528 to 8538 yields 1.1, 15.7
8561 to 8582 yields 1.5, 16.4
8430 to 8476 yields -1.5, 18.2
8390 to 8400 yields 0.2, 17.1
